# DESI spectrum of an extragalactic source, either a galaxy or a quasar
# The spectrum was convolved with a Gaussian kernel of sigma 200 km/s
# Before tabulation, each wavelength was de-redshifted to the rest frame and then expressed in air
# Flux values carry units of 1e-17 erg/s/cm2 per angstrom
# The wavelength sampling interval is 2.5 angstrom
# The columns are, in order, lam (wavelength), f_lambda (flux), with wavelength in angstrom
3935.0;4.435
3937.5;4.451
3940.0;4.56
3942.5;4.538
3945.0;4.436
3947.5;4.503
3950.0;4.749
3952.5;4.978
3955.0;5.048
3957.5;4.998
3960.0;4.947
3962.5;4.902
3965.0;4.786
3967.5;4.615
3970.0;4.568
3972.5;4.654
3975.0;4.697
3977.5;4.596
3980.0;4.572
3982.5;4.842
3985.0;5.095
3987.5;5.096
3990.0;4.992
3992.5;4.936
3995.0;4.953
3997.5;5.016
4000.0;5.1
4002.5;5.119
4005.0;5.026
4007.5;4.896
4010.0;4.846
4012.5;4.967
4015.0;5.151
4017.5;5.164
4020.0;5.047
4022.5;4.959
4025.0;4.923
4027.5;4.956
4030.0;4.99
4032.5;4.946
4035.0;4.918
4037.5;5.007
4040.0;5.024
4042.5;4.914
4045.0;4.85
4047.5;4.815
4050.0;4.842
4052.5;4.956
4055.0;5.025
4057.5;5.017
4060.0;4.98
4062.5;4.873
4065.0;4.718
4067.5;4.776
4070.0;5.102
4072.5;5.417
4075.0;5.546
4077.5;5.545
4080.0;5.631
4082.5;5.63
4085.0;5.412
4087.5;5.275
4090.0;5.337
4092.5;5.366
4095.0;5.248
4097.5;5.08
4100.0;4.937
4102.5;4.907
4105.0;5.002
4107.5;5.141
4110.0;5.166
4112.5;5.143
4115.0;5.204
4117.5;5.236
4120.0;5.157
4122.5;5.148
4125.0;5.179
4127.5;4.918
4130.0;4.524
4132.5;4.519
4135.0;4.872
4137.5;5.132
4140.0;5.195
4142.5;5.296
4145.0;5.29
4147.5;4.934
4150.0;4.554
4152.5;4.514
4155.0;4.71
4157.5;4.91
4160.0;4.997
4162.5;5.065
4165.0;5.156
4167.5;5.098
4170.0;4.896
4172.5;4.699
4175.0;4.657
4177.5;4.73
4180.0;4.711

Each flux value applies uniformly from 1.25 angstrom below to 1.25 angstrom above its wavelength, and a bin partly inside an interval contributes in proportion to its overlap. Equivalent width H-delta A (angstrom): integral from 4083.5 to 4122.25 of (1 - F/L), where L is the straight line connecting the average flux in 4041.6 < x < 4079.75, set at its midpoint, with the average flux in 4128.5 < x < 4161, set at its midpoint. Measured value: -1.7 angstrom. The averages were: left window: 5.04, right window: 4.88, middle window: 5.18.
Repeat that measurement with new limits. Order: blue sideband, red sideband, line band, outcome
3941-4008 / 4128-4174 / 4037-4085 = -2.2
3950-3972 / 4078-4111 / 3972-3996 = 0.3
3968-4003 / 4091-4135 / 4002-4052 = -0.4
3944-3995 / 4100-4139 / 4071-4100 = -2.4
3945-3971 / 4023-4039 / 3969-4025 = -0.5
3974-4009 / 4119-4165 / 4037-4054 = 0.1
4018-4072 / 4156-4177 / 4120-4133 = 0.1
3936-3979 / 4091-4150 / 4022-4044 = -0.4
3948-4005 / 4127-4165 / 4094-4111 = -0.6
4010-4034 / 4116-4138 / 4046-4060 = 0.2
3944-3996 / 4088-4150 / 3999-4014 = -0.4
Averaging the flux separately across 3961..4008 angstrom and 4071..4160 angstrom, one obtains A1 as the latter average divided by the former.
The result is 1.05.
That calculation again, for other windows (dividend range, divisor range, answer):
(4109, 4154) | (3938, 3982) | 1.06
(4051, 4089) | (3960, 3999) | 1.08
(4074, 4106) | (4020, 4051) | 1.07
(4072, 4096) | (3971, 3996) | 1.12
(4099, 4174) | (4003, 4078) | 1.00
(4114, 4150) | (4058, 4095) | 0.96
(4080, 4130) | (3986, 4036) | 1.04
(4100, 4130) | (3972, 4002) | 1.04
